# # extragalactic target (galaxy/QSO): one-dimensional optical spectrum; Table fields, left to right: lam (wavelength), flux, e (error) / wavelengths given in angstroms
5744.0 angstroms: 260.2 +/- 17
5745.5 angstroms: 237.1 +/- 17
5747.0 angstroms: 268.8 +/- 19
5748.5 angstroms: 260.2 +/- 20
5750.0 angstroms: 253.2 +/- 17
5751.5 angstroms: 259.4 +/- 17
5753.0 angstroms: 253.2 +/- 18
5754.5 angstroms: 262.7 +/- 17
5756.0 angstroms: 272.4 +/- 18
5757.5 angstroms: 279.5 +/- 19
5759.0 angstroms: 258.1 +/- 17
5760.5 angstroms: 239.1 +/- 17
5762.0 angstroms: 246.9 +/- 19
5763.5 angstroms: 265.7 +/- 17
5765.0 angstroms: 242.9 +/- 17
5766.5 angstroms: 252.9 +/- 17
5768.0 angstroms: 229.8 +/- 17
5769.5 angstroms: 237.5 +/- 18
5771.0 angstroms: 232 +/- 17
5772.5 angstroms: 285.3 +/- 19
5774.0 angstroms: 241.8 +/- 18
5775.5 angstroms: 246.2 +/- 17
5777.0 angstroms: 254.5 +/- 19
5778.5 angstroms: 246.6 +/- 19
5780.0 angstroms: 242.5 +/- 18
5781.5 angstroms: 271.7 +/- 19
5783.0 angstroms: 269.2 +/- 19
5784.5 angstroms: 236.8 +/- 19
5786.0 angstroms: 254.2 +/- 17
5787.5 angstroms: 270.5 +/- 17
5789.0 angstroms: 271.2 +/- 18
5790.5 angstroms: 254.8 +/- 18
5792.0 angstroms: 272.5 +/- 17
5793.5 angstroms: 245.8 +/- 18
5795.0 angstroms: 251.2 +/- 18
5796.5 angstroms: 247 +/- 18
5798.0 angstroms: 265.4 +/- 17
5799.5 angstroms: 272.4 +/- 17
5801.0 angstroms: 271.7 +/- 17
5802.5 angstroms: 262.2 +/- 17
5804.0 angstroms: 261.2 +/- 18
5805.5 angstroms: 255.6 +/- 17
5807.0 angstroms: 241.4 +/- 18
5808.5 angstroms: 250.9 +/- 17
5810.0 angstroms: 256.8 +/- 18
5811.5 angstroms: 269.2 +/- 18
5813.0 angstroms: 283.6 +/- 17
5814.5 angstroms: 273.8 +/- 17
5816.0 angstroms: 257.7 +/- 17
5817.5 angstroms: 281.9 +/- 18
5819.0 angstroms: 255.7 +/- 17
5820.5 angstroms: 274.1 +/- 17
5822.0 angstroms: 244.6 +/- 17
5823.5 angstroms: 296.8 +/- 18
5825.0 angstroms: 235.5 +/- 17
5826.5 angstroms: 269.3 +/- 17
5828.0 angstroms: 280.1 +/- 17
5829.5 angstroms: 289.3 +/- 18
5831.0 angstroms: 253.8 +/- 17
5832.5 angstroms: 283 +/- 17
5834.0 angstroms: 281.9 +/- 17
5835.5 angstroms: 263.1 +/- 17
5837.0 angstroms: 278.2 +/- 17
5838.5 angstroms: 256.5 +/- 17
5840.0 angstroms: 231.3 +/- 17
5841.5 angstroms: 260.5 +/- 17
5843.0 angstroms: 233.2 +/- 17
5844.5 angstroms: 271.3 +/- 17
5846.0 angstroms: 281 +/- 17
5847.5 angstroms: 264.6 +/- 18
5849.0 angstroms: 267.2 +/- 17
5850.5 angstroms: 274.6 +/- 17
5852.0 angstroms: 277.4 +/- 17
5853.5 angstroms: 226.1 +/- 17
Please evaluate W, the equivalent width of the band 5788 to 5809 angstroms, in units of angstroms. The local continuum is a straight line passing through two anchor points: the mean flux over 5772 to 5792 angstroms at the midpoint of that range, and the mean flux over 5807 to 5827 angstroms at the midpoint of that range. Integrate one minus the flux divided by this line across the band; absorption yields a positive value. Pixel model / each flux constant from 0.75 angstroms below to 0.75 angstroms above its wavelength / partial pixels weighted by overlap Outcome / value 0.14 angstroms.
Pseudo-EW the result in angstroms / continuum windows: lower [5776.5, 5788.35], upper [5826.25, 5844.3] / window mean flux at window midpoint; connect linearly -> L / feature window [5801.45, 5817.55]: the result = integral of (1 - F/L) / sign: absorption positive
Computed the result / -0.1 angstroms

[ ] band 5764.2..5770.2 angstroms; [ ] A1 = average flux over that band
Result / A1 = 241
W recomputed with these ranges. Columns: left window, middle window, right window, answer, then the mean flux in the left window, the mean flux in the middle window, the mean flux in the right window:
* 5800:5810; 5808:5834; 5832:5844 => -1.0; 258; 269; 261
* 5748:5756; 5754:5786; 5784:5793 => 0.8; 259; 253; 260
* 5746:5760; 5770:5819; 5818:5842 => 1.0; 262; 259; 266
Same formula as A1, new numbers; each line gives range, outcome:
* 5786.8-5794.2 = 263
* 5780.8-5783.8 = 270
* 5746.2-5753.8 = 259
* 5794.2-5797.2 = 249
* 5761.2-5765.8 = 252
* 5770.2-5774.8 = 253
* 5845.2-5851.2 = 272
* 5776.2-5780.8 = 248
